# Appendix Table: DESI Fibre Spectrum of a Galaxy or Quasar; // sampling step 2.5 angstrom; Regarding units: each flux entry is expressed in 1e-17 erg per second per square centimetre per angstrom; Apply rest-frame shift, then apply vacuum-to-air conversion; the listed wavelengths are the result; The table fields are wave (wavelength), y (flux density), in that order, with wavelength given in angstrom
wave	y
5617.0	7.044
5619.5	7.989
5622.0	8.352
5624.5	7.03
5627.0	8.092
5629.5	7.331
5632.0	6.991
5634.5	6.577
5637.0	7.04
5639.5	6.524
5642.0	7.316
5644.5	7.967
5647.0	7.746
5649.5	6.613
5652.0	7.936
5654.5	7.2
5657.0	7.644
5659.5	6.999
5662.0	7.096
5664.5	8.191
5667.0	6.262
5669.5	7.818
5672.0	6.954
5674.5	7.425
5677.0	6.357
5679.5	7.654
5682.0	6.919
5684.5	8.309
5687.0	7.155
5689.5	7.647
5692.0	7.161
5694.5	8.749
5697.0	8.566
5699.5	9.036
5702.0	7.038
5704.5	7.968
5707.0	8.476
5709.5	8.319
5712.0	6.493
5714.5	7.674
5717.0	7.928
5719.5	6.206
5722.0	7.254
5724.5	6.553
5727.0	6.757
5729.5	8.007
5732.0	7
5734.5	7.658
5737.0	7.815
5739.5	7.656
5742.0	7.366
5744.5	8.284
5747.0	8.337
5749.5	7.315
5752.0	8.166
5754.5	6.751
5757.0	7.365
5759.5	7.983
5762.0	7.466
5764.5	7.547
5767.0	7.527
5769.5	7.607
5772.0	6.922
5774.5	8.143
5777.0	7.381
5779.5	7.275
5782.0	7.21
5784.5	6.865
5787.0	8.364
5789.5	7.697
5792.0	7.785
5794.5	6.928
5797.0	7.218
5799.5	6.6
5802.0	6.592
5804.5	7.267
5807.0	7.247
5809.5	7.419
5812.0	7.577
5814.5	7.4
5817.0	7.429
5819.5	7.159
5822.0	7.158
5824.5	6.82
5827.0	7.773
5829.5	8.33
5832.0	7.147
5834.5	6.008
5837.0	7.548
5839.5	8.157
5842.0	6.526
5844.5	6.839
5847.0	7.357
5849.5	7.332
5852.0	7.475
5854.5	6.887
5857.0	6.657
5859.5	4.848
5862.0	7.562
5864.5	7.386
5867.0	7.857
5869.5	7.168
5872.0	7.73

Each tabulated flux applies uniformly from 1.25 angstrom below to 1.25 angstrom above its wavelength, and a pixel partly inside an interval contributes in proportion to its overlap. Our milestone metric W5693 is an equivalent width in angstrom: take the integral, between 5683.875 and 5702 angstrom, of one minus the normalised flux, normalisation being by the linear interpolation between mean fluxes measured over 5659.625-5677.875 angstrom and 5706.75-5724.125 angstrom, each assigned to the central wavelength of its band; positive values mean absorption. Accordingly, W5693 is -1.8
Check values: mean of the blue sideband 7.16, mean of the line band 8.01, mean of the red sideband 7.37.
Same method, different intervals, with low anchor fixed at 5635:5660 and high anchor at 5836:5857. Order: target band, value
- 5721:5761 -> -1.4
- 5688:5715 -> -2.4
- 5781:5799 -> -0.4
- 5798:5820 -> 0.1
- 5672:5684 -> 0.2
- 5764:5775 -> -0.4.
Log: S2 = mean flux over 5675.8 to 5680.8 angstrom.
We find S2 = 7.01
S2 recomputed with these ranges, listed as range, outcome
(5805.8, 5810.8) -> 7.34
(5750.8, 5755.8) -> 7.45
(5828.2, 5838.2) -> 7.26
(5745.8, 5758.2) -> 7.58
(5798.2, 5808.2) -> 6.93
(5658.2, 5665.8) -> 7.42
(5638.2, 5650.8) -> 7.24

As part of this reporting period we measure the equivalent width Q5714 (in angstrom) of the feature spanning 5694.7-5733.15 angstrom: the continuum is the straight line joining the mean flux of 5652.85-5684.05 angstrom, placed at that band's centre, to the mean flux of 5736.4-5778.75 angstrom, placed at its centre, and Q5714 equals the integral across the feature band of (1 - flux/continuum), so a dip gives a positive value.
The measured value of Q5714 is -0.8 angstrom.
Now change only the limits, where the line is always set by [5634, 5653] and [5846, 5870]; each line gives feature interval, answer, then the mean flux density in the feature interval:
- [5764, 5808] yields -1.44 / 7.34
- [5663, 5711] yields -3.22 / 7.68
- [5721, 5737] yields -0.21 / 7.25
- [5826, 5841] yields -0.86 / 7.47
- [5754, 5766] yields -0.57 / 7.47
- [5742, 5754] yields -1.24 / 7.88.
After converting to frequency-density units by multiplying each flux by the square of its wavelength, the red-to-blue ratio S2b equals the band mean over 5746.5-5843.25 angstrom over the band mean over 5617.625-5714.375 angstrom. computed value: 1.03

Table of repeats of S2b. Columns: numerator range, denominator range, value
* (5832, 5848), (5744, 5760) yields 0.95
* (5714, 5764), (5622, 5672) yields 1.06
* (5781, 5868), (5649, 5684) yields 1.05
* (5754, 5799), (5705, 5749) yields 1.01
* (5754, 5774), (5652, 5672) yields 1.05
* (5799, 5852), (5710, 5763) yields 1.00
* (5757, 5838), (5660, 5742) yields 1.01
